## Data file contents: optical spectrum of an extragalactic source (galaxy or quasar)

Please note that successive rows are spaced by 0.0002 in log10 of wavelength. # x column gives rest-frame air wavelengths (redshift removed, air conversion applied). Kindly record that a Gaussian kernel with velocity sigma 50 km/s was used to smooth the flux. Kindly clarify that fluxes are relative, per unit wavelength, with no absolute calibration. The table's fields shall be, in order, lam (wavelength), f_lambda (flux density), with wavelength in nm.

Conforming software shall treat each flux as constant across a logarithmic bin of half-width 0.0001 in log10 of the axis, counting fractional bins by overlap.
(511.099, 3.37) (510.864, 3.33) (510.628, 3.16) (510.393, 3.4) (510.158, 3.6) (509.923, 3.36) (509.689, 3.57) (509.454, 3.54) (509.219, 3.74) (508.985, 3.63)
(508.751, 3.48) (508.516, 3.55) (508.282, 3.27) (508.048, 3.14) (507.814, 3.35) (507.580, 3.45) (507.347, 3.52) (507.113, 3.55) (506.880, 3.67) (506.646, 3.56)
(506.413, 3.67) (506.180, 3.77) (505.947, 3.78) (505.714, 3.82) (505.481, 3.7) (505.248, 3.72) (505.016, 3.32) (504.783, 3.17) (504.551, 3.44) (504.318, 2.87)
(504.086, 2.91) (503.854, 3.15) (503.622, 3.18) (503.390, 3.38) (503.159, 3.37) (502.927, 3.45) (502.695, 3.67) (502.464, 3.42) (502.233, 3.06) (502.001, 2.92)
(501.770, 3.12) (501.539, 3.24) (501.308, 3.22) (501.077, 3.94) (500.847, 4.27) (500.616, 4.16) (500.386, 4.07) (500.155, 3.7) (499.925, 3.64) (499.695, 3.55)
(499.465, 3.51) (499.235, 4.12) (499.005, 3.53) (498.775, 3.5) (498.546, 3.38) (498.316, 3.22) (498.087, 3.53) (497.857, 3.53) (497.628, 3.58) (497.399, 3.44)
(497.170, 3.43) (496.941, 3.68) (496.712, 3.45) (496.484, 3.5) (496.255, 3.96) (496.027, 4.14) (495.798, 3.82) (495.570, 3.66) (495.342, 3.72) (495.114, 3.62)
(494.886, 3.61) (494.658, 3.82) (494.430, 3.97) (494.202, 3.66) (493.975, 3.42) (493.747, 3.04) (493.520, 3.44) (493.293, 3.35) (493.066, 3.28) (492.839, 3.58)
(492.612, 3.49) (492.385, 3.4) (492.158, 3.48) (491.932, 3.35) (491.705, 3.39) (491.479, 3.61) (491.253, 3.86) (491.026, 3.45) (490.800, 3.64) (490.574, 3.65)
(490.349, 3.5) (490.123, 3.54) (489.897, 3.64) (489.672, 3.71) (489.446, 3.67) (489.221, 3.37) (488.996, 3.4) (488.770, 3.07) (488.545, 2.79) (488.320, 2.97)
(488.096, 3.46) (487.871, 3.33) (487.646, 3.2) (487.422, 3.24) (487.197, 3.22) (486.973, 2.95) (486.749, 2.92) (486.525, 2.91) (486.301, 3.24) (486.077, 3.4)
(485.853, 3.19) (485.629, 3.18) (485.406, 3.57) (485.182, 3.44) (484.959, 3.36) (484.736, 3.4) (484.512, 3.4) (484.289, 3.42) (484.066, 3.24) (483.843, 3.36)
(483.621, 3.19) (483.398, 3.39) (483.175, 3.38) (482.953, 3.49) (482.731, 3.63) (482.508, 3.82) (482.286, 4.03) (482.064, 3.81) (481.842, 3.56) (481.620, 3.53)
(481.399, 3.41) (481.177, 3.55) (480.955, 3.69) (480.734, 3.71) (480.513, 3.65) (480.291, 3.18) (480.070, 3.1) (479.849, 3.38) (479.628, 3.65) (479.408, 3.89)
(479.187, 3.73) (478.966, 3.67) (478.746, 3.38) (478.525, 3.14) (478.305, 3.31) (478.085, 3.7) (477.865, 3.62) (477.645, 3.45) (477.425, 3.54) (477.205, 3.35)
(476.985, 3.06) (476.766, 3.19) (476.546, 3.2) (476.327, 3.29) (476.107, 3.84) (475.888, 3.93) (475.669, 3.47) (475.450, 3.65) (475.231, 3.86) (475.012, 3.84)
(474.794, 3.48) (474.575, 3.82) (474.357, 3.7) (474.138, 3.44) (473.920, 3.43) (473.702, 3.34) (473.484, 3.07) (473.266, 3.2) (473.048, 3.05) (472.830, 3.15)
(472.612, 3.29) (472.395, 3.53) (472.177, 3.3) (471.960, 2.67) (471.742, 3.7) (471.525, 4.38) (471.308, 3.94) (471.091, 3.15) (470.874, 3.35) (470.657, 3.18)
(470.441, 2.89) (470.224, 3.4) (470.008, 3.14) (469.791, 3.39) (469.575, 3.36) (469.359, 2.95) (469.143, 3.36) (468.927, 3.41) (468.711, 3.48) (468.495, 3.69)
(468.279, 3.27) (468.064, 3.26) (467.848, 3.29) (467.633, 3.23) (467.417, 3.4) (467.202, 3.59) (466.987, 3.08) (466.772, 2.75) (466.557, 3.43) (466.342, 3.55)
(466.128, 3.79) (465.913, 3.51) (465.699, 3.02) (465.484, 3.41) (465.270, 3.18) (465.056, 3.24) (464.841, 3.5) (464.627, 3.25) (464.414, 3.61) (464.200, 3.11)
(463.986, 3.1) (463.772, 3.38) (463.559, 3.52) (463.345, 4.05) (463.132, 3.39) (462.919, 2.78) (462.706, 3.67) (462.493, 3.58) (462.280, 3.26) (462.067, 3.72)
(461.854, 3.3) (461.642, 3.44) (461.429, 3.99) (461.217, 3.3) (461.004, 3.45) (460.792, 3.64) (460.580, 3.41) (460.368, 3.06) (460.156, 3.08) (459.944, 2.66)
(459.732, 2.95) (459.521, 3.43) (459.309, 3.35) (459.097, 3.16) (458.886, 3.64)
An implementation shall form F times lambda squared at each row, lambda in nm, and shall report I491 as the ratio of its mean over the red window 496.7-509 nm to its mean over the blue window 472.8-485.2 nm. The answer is 1.1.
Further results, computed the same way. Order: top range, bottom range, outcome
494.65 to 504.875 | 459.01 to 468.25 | 1.22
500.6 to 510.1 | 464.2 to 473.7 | 1.21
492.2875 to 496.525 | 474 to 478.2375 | 1.10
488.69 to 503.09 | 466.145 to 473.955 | 1.19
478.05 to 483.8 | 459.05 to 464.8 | 1.14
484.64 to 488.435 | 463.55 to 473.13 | 1.05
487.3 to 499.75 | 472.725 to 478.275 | 1.09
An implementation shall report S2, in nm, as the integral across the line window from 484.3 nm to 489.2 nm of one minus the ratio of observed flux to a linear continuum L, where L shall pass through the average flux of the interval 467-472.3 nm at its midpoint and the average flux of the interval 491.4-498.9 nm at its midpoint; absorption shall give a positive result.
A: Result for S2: 0.36 nm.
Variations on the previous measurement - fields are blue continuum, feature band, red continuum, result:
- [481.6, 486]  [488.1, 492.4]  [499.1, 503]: 0.08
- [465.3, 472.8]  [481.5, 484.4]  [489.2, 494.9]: -0.05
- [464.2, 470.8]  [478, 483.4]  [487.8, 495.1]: -0.24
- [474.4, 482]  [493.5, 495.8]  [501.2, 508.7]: -0.11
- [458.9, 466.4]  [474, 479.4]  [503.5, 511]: -0.22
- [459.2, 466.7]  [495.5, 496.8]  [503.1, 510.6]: -0.12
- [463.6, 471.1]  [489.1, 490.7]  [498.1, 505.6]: -0.08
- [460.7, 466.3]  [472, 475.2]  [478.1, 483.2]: 0.10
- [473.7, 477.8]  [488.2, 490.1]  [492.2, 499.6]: 0.12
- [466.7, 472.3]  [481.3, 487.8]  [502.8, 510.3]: 0.02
